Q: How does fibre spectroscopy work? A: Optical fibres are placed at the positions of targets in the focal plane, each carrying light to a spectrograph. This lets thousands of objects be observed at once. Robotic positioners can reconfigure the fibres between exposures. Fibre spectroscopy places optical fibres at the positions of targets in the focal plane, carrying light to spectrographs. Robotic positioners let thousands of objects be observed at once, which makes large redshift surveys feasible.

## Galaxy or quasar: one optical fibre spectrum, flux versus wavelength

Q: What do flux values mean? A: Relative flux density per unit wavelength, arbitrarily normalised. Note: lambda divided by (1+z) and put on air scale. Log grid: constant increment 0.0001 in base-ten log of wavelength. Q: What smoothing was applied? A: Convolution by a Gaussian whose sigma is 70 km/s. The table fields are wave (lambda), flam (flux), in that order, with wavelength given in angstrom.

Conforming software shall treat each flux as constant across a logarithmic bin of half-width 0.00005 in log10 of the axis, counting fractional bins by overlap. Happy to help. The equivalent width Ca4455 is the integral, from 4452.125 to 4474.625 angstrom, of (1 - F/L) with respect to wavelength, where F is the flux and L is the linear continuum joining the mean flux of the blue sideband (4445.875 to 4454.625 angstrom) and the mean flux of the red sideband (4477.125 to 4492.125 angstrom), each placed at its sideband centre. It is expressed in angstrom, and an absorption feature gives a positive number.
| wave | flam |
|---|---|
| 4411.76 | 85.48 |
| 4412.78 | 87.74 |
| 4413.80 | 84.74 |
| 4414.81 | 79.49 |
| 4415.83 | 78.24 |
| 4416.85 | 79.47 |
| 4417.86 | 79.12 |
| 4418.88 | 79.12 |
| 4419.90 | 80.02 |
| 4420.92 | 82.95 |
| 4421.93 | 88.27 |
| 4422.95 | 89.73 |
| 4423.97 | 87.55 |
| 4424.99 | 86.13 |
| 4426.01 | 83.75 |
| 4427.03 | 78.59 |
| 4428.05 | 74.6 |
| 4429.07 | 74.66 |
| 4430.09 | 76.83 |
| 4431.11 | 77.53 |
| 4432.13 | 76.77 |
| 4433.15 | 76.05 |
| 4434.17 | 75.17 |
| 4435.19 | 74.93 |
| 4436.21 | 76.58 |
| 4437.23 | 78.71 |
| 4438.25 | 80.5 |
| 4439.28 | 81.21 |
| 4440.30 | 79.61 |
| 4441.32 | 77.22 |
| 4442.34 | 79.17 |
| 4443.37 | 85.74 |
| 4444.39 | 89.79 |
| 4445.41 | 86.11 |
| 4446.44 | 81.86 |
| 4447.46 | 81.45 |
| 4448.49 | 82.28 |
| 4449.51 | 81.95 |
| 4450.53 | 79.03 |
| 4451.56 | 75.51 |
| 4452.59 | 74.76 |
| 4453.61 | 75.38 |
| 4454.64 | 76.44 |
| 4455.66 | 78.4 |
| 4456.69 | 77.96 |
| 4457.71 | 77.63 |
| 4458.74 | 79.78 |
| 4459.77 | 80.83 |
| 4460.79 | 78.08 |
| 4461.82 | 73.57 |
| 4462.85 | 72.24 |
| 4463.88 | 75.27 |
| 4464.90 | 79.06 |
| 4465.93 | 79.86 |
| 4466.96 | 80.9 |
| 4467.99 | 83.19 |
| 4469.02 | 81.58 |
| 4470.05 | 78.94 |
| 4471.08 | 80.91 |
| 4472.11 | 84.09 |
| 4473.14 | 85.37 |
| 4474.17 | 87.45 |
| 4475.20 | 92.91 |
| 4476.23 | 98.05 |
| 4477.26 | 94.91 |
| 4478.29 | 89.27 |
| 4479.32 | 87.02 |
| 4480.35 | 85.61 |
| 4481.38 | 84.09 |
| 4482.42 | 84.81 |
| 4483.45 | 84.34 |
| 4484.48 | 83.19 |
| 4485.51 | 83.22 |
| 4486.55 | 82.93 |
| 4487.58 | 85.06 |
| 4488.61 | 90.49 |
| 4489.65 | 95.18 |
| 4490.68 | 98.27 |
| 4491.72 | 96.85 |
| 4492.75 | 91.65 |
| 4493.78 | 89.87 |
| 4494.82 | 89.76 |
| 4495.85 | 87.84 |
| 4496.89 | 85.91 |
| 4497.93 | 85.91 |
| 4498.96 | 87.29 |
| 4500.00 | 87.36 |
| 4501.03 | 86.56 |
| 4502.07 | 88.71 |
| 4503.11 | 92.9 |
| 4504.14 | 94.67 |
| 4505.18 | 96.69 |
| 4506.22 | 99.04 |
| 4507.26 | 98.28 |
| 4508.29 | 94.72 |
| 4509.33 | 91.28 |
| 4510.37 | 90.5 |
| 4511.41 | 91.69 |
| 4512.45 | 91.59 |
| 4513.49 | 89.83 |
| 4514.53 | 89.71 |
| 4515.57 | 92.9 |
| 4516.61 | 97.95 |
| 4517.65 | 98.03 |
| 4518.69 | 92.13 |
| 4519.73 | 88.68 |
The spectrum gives 0.9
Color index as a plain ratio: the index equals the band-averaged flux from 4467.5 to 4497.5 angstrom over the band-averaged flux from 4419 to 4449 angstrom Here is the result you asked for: 1.1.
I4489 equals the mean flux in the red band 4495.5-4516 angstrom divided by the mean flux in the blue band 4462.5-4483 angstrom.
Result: 1.1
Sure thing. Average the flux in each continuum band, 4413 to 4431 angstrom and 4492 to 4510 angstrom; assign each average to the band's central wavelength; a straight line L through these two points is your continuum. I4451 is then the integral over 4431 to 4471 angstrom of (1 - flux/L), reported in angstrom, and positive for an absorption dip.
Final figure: 2.8 angstrom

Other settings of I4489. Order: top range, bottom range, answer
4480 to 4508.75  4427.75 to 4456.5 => 1.14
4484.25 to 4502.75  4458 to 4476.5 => 1.09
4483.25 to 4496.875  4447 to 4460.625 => 1.13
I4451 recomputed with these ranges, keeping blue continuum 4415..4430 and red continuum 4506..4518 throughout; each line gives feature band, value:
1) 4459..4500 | 1.69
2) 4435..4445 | 0.38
